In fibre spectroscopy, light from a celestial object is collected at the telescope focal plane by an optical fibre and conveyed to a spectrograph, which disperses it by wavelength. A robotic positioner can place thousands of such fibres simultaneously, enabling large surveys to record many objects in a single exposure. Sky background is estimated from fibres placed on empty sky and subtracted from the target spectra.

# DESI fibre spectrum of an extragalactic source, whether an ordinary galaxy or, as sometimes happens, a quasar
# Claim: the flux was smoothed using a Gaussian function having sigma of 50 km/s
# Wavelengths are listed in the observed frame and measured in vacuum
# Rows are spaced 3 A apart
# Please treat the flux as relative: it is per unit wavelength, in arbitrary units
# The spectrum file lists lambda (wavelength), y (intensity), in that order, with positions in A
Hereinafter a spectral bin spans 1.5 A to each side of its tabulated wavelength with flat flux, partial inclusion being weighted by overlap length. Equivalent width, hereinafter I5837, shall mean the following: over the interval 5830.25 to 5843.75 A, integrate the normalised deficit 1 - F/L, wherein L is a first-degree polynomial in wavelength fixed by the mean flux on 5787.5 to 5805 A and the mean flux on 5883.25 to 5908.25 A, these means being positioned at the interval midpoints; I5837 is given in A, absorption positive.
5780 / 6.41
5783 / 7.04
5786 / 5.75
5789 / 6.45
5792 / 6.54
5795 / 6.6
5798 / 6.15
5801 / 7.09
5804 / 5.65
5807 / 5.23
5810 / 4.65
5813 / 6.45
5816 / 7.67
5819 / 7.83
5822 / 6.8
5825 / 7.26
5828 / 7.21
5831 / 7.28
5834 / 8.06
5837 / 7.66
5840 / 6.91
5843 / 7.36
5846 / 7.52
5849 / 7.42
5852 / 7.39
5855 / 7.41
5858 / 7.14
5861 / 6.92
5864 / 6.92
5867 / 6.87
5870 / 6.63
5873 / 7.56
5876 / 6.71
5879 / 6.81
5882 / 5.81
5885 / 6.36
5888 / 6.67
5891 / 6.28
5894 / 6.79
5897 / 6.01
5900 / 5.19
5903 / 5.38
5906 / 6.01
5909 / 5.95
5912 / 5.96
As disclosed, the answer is -2.5 A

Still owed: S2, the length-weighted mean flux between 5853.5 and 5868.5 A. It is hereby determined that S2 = 7.05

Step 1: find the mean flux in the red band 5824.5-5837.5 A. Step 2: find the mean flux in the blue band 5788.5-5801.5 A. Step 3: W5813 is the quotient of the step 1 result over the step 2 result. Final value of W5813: 1.1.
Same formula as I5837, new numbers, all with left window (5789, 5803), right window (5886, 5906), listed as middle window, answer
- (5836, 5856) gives -3.4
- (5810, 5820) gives -0.7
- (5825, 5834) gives -1.4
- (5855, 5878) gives -2.9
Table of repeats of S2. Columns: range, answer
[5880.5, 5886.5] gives 6.09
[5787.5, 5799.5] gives 6.43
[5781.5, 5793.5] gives 6.45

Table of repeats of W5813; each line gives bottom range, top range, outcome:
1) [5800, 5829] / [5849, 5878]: 1.08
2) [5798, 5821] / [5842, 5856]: 1.17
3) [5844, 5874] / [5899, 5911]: 0.79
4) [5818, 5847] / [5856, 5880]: 0.94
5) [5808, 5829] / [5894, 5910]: 0.85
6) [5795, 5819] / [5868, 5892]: 1.06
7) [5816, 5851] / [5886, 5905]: 0.82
